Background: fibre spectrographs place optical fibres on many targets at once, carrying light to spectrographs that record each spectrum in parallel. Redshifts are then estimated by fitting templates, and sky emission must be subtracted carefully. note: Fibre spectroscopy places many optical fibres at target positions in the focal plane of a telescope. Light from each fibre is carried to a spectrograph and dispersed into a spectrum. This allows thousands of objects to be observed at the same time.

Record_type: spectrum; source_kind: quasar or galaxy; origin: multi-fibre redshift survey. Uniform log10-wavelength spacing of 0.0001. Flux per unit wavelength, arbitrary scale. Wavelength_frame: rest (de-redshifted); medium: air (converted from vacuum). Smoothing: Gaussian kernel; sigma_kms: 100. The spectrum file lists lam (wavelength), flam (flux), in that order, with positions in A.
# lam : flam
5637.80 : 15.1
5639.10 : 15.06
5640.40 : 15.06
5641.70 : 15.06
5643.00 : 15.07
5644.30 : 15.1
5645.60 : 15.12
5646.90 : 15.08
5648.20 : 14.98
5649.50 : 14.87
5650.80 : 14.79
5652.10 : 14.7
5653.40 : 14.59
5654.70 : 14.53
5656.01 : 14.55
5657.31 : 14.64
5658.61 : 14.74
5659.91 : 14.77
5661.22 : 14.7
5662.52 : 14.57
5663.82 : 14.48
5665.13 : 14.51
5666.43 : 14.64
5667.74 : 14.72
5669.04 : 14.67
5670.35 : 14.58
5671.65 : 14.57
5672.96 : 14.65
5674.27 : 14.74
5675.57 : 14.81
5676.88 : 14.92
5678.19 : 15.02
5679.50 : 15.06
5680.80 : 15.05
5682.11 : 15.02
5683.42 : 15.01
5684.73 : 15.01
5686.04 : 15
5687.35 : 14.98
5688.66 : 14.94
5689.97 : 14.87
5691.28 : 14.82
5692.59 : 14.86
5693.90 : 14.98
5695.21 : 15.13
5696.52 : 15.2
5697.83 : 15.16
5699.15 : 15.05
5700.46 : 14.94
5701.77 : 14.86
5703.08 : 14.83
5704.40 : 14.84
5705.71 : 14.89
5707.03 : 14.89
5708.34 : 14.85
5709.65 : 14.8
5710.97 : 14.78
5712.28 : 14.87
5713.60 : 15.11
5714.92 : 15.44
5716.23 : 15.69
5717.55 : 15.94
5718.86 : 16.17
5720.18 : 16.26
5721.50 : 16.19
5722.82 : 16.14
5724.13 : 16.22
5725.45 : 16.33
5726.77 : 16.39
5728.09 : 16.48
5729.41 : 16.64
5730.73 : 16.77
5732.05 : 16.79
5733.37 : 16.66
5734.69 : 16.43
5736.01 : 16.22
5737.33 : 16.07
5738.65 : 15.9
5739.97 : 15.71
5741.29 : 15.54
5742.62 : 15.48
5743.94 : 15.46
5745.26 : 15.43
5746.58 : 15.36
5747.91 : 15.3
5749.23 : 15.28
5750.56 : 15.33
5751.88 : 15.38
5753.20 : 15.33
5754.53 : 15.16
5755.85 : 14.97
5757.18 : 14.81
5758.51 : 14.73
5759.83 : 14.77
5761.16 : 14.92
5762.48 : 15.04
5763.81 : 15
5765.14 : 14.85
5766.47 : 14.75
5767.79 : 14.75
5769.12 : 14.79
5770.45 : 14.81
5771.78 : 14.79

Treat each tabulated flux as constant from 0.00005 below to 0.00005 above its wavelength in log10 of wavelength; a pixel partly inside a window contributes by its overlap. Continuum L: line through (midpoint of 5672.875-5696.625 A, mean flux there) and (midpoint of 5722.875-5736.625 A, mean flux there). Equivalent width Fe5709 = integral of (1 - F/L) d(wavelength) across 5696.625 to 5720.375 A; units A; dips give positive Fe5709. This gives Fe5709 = 0.9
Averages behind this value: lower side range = 15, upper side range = 16.5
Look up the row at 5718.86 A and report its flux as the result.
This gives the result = 16.17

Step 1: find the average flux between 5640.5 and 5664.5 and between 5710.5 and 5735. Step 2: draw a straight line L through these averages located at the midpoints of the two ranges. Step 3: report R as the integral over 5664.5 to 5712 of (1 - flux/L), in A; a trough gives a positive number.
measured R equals 1.7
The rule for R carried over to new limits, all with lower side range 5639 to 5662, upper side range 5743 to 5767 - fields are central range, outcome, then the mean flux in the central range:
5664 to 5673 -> 0.2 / 14.6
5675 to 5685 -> 0.0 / 15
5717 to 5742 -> -2.0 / 16.3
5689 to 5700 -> 0.0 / 15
